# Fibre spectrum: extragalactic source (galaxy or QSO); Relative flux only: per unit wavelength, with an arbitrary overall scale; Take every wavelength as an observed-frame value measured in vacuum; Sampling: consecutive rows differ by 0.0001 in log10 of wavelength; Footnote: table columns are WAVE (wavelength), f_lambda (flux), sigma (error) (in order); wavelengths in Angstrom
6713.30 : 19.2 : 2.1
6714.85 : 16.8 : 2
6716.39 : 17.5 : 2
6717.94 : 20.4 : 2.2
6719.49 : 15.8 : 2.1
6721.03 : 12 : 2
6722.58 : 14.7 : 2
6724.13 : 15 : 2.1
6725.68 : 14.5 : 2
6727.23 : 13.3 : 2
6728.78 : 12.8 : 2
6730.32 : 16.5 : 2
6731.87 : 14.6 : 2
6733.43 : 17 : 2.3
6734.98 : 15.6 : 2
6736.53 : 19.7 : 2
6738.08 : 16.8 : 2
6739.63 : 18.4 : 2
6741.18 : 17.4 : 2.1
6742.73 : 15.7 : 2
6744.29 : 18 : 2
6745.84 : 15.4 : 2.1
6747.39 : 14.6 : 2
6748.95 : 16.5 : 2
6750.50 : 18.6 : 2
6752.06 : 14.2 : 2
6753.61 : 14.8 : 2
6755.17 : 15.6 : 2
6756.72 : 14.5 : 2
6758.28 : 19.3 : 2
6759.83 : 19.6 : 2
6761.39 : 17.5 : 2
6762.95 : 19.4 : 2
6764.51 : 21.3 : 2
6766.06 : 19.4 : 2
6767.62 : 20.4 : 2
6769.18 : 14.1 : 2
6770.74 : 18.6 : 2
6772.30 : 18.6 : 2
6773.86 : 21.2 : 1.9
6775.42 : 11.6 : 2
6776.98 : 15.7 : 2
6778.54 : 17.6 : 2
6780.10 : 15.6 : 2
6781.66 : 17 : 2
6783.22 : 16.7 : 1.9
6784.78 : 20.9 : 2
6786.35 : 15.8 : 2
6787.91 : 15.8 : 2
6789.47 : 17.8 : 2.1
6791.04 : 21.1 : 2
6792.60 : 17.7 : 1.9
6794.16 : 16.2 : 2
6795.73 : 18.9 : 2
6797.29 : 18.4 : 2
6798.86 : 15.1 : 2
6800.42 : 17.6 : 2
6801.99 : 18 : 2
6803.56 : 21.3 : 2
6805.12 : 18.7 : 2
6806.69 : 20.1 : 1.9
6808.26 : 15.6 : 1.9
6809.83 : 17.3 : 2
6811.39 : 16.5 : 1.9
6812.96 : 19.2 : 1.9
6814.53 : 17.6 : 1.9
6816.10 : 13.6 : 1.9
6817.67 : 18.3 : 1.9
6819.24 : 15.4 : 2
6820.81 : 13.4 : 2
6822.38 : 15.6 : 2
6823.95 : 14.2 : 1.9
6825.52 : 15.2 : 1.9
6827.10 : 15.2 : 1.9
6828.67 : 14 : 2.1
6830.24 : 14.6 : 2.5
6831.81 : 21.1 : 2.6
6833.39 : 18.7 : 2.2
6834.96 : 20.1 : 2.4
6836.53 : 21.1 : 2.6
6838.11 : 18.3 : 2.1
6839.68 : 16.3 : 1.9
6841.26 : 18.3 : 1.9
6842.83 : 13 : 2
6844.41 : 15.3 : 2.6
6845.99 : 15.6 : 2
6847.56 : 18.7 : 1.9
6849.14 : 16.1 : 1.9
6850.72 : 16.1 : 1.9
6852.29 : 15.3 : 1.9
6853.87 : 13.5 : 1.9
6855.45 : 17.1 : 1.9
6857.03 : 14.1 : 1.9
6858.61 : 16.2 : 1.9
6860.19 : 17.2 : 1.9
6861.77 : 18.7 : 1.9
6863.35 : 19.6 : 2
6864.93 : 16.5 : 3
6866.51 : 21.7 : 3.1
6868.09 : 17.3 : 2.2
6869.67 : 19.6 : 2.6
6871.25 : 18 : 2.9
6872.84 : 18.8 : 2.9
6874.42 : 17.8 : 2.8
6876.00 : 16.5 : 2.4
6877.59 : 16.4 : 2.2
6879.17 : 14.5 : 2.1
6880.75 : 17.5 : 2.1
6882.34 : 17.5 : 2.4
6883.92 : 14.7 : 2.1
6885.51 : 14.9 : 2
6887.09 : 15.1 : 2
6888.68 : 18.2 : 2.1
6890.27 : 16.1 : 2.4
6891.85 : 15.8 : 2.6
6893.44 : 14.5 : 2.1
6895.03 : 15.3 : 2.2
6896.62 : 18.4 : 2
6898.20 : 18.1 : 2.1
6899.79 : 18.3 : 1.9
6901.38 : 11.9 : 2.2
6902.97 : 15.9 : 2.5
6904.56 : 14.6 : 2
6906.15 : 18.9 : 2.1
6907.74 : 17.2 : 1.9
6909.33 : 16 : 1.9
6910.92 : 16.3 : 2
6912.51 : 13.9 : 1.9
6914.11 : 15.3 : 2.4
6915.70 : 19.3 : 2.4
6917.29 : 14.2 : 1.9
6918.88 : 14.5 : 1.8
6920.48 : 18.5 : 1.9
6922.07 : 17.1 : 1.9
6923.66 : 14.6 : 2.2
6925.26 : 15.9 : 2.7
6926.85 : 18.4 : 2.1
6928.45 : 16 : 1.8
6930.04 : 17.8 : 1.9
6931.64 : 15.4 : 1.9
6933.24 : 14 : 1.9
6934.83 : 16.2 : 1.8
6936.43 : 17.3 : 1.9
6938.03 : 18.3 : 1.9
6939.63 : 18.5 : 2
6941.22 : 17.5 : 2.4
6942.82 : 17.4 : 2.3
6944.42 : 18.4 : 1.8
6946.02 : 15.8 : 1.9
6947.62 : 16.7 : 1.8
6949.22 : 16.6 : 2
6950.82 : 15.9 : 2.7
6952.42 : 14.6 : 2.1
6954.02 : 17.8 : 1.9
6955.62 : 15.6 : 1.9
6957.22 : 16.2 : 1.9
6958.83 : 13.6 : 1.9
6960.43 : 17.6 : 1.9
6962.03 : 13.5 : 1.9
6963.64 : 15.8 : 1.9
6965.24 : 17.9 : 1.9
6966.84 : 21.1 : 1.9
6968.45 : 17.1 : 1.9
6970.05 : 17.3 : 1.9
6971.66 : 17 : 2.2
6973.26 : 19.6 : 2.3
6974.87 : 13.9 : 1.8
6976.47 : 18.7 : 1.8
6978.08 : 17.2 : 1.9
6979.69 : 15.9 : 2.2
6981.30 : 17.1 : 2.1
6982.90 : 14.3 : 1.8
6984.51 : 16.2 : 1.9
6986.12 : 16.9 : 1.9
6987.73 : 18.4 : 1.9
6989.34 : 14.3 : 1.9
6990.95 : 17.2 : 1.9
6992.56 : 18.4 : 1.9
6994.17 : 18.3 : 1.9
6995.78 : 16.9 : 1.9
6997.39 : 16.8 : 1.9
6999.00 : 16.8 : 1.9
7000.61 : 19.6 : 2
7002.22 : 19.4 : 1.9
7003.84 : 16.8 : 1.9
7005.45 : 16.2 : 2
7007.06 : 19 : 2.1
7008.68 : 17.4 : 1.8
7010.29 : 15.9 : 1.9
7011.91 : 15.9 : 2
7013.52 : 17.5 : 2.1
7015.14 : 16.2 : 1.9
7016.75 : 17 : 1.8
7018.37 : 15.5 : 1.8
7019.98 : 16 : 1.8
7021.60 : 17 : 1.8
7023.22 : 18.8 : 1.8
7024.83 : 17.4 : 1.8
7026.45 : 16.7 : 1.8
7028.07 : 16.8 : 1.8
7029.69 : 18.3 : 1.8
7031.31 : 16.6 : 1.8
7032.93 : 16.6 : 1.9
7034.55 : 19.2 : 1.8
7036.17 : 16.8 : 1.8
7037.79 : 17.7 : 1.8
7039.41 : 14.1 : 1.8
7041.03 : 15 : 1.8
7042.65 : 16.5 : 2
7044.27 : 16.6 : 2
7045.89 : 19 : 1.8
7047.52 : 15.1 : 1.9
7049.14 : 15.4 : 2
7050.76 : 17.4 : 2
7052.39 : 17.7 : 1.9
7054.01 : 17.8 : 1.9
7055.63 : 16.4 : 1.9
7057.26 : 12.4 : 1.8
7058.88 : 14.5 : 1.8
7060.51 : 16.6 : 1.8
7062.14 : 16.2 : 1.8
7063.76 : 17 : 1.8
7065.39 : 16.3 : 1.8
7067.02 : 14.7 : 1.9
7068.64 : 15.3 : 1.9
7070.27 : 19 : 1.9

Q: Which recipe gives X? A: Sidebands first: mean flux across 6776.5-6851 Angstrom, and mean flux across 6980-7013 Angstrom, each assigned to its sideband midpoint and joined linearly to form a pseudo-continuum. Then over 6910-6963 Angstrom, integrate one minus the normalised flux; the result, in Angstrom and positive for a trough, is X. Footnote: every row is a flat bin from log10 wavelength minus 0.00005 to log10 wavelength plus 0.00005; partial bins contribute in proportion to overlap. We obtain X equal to 2.4 Angstrom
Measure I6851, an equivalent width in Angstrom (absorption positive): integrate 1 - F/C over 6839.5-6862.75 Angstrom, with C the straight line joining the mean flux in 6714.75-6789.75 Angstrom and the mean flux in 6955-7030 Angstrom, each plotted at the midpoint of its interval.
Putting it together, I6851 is 1.0 Angstrom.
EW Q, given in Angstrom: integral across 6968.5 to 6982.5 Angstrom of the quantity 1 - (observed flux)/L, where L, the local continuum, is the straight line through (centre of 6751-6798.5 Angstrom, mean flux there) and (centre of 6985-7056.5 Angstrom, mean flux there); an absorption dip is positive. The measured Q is 0.1 Angstrom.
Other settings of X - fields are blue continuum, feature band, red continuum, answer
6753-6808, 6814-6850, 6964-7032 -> 2.3 Angstrom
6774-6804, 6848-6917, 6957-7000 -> 1.9 Angstrom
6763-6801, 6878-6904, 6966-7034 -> 2.0 Angstrom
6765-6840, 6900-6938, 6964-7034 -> 2.4 Angstrom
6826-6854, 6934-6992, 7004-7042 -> 0.2 Angstrom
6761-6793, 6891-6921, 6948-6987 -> 1.5 Angstrom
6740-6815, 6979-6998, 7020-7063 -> 0.1 Angstrom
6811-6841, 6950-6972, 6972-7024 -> 0.6 Angstrom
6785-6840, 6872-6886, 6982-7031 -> 0.5 Angstrom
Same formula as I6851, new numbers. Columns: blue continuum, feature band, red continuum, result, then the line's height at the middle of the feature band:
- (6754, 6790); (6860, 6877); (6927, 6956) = -1.28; 17.1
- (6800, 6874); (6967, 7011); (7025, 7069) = -1.55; 16.6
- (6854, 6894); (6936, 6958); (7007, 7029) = 0.01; 16.9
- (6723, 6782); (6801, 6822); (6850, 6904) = -0.72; 16.7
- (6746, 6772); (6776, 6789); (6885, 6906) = 0.24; 17.1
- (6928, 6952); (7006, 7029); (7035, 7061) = -0.78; 16.4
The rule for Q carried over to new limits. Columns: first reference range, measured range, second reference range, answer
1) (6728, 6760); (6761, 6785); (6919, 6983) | -2.0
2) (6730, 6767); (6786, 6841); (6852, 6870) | -0.3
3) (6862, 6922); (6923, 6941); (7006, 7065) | 0.1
